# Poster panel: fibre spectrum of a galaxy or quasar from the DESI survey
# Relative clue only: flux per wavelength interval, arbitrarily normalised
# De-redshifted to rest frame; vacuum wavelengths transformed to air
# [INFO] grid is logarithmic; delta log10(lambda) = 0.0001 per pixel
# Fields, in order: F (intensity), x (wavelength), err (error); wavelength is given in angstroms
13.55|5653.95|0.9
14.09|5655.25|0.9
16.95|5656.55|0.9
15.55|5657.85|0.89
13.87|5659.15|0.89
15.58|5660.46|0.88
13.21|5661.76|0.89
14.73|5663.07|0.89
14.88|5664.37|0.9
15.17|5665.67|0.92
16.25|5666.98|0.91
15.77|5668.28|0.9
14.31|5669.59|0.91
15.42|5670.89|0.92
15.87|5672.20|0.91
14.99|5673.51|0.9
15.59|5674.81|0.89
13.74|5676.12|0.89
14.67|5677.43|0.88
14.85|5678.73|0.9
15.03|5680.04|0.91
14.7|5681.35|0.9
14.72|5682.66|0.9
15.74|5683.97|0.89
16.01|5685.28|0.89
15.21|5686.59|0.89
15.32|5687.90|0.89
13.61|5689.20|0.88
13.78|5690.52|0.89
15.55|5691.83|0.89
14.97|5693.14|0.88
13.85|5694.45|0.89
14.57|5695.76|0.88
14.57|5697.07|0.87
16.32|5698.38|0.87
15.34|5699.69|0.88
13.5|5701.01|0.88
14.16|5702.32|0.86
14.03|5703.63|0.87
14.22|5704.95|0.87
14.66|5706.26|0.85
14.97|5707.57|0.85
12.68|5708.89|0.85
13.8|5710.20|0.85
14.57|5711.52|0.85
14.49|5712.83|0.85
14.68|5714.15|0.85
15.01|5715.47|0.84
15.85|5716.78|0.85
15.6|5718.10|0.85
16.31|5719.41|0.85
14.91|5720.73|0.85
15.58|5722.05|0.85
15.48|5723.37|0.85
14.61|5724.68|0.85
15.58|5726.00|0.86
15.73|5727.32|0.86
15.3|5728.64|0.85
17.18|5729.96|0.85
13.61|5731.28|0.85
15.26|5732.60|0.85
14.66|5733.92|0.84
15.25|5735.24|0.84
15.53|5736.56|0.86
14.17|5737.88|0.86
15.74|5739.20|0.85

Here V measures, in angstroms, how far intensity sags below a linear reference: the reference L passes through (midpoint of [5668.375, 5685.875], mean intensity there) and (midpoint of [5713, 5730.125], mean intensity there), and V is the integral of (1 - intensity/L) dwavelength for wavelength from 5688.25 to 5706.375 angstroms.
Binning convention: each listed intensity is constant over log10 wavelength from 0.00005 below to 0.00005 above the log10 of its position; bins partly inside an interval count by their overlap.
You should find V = 0.9 angstroms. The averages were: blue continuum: 15.1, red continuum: 15.4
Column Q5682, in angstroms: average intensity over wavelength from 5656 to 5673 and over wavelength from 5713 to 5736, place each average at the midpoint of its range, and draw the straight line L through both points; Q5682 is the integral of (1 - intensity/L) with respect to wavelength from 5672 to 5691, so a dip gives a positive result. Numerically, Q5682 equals 0.4 angstroms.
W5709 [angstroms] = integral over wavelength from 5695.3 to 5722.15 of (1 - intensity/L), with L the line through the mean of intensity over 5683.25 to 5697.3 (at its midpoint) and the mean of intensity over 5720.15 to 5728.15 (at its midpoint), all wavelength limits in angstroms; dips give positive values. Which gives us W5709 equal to 0.6 angstroms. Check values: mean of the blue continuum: 14.8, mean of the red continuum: 15.3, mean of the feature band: 14.7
